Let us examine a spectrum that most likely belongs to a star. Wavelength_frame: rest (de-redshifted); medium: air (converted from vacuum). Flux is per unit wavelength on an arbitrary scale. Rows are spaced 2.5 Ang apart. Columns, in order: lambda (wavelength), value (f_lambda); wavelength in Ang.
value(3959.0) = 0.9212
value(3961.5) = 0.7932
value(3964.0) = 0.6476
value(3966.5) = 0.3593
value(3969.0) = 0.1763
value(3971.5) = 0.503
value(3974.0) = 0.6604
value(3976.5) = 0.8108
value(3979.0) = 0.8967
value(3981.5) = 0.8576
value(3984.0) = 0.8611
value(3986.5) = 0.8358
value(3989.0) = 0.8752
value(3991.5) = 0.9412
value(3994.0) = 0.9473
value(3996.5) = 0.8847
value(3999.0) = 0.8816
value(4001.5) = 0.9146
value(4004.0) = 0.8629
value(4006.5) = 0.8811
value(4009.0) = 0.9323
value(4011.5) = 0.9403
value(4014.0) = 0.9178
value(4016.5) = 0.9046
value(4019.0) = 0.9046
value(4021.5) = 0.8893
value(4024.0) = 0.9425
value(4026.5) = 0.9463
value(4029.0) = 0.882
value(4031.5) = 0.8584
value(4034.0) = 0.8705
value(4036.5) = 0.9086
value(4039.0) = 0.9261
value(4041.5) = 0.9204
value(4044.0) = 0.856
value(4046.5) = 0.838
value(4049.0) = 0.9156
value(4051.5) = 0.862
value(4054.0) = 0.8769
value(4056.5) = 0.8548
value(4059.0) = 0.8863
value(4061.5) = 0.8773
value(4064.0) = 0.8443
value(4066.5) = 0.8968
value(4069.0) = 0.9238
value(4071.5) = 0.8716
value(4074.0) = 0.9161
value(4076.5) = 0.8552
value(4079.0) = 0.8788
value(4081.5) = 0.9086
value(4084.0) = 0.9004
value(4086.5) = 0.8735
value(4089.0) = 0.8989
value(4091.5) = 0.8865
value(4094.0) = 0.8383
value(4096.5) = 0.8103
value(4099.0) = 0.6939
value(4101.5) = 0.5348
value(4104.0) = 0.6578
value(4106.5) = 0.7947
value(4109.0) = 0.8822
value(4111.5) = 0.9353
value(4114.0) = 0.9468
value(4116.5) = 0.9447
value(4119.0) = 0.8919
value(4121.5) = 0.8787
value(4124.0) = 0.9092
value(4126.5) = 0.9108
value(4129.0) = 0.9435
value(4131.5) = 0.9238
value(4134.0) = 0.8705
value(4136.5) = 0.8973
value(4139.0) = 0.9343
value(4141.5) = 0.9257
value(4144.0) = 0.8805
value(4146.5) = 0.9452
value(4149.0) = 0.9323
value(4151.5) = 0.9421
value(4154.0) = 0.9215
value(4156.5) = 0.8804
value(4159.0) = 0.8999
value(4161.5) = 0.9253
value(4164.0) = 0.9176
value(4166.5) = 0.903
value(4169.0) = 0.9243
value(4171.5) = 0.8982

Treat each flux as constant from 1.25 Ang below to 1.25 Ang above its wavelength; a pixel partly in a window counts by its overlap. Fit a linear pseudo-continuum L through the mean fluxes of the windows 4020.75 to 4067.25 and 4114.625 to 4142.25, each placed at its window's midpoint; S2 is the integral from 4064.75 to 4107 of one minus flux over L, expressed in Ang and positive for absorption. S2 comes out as 3.1 Ang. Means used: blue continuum 0.887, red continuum 0.912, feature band 0.833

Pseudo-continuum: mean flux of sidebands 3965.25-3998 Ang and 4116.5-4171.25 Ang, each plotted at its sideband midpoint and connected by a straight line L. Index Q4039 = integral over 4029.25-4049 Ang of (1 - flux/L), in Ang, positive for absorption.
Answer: -2.05 Ang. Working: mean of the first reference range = 0.74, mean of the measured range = 0.885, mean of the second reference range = 0.913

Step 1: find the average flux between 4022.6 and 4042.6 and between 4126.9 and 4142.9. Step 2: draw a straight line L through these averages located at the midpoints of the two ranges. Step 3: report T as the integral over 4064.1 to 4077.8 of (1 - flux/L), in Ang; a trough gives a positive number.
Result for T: 0.3 Ang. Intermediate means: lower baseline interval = 0.907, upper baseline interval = 0.915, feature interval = 0.889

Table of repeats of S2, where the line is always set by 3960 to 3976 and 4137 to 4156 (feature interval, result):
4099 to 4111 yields 1.5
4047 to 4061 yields -2.9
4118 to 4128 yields -0.3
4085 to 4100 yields -0.6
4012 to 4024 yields -4.8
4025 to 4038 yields -4.2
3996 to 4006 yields -4.4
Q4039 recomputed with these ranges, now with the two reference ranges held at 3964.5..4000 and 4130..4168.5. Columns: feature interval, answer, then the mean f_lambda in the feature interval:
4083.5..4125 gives 1.5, 0.838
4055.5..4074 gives -1.2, 0.882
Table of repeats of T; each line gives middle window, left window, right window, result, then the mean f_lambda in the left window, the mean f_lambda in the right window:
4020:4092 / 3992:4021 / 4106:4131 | 1.49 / 0.907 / 0.908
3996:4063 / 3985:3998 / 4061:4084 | -0.16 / 0.896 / 0.887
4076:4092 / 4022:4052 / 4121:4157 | 0.29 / 0.895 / 0.914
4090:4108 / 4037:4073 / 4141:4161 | 2.98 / 0.883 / 0.916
